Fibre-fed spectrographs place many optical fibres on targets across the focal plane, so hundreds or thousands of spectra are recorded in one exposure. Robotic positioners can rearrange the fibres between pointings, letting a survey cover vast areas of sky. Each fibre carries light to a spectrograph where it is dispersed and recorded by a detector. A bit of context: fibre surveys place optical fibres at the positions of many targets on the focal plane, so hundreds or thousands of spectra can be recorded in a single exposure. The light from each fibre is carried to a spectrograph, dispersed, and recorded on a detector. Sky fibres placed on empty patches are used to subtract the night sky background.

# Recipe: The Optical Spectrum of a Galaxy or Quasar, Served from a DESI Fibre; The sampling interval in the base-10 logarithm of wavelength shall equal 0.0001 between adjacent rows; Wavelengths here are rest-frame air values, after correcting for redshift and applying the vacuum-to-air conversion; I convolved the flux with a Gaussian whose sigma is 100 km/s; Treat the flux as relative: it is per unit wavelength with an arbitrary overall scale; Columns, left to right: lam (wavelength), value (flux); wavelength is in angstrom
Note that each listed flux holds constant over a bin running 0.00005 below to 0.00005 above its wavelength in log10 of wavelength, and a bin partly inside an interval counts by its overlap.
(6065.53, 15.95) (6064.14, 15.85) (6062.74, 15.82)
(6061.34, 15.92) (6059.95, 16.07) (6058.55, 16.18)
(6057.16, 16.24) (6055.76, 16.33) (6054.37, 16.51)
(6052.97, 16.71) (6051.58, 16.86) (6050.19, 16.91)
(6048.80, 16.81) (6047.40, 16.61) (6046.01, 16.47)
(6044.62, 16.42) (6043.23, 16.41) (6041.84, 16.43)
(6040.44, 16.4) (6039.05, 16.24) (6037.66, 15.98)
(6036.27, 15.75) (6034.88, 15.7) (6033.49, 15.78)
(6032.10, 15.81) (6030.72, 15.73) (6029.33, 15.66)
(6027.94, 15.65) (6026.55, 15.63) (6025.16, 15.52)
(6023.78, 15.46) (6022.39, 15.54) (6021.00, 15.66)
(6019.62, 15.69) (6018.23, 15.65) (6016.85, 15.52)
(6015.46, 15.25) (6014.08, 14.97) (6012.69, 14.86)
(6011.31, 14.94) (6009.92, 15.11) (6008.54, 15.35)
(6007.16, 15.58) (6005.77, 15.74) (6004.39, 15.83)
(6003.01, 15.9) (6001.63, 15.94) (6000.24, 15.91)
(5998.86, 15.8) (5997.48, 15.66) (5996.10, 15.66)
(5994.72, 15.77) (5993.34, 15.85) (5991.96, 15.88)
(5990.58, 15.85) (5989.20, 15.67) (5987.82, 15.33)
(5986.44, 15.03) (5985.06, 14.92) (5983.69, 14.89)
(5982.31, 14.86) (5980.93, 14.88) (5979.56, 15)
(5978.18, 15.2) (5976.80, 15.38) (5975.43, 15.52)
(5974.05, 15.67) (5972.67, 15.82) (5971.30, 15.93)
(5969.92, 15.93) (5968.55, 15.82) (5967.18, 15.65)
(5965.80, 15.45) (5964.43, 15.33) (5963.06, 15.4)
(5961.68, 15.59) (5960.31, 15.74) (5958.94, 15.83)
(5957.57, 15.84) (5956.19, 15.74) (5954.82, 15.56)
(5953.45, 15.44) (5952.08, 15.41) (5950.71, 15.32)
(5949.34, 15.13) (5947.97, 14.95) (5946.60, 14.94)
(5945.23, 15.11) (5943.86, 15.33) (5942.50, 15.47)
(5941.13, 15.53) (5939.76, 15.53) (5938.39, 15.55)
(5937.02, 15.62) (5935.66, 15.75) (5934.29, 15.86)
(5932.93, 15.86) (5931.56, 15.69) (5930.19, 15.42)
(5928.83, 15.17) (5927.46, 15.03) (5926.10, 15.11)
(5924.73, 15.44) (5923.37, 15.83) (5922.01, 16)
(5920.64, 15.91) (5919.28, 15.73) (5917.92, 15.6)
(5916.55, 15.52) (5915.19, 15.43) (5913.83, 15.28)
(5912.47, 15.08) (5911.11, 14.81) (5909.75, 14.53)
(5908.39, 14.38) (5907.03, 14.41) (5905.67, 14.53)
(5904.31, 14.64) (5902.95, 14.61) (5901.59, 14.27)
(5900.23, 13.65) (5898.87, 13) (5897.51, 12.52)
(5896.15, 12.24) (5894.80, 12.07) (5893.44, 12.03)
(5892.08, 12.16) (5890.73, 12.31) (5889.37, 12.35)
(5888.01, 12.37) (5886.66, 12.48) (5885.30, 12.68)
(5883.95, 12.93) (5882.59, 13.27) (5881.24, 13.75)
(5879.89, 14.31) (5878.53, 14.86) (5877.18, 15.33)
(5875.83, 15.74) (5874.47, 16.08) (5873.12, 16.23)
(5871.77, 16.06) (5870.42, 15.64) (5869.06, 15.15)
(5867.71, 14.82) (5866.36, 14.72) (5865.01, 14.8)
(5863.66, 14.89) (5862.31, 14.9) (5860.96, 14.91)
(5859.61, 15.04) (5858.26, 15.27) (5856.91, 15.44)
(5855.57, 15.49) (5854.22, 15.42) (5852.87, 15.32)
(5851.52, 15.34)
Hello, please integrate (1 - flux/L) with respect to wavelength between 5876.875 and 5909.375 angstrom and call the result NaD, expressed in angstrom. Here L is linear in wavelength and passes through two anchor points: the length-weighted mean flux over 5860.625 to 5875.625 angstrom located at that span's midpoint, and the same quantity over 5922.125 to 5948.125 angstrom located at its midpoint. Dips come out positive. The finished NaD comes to 4.22 angstrom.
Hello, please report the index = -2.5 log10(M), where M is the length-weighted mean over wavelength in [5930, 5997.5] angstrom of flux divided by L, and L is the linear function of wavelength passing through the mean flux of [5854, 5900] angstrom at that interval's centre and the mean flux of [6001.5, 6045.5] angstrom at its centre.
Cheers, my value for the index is -0.031 mag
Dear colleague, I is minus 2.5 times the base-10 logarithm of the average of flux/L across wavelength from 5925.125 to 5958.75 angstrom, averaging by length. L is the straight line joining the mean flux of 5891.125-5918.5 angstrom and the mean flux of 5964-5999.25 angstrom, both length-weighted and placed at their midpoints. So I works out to -0.05 mag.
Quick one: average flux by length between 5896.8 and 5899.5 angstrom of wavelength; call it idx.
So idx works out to 12.7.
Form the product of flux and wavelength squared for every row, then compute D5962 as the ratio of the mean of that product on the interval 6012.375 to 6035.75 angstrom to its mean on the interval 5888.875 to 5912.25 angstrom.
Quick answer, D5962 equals 1.2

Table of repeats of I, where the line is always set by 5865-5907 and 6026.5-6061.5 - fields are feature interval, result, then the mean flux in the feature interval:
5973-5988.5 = 0.01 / 15.2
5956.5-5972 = -0.04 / 15.7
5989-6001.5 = -0.02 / 15.8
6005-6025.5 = 0.03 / 15.4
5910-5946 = -0.07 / 15.5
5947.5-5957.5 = -0.04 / 15.4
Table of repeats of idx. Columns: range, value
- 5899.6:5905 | 14.3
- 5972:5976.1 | 15.6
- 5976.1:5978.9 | 15.3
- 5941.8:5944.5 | 15.4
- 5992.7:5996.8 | 15.8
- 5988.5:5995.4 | 15.8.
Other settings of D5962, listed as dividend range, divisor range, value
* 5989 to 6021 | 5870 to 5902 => 1.19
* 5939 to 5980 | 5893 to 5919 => 1.11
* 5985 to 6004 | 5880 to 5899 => 1.29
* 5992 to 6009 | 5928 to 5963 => 1.04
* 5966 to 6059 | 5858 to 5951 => 1.11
